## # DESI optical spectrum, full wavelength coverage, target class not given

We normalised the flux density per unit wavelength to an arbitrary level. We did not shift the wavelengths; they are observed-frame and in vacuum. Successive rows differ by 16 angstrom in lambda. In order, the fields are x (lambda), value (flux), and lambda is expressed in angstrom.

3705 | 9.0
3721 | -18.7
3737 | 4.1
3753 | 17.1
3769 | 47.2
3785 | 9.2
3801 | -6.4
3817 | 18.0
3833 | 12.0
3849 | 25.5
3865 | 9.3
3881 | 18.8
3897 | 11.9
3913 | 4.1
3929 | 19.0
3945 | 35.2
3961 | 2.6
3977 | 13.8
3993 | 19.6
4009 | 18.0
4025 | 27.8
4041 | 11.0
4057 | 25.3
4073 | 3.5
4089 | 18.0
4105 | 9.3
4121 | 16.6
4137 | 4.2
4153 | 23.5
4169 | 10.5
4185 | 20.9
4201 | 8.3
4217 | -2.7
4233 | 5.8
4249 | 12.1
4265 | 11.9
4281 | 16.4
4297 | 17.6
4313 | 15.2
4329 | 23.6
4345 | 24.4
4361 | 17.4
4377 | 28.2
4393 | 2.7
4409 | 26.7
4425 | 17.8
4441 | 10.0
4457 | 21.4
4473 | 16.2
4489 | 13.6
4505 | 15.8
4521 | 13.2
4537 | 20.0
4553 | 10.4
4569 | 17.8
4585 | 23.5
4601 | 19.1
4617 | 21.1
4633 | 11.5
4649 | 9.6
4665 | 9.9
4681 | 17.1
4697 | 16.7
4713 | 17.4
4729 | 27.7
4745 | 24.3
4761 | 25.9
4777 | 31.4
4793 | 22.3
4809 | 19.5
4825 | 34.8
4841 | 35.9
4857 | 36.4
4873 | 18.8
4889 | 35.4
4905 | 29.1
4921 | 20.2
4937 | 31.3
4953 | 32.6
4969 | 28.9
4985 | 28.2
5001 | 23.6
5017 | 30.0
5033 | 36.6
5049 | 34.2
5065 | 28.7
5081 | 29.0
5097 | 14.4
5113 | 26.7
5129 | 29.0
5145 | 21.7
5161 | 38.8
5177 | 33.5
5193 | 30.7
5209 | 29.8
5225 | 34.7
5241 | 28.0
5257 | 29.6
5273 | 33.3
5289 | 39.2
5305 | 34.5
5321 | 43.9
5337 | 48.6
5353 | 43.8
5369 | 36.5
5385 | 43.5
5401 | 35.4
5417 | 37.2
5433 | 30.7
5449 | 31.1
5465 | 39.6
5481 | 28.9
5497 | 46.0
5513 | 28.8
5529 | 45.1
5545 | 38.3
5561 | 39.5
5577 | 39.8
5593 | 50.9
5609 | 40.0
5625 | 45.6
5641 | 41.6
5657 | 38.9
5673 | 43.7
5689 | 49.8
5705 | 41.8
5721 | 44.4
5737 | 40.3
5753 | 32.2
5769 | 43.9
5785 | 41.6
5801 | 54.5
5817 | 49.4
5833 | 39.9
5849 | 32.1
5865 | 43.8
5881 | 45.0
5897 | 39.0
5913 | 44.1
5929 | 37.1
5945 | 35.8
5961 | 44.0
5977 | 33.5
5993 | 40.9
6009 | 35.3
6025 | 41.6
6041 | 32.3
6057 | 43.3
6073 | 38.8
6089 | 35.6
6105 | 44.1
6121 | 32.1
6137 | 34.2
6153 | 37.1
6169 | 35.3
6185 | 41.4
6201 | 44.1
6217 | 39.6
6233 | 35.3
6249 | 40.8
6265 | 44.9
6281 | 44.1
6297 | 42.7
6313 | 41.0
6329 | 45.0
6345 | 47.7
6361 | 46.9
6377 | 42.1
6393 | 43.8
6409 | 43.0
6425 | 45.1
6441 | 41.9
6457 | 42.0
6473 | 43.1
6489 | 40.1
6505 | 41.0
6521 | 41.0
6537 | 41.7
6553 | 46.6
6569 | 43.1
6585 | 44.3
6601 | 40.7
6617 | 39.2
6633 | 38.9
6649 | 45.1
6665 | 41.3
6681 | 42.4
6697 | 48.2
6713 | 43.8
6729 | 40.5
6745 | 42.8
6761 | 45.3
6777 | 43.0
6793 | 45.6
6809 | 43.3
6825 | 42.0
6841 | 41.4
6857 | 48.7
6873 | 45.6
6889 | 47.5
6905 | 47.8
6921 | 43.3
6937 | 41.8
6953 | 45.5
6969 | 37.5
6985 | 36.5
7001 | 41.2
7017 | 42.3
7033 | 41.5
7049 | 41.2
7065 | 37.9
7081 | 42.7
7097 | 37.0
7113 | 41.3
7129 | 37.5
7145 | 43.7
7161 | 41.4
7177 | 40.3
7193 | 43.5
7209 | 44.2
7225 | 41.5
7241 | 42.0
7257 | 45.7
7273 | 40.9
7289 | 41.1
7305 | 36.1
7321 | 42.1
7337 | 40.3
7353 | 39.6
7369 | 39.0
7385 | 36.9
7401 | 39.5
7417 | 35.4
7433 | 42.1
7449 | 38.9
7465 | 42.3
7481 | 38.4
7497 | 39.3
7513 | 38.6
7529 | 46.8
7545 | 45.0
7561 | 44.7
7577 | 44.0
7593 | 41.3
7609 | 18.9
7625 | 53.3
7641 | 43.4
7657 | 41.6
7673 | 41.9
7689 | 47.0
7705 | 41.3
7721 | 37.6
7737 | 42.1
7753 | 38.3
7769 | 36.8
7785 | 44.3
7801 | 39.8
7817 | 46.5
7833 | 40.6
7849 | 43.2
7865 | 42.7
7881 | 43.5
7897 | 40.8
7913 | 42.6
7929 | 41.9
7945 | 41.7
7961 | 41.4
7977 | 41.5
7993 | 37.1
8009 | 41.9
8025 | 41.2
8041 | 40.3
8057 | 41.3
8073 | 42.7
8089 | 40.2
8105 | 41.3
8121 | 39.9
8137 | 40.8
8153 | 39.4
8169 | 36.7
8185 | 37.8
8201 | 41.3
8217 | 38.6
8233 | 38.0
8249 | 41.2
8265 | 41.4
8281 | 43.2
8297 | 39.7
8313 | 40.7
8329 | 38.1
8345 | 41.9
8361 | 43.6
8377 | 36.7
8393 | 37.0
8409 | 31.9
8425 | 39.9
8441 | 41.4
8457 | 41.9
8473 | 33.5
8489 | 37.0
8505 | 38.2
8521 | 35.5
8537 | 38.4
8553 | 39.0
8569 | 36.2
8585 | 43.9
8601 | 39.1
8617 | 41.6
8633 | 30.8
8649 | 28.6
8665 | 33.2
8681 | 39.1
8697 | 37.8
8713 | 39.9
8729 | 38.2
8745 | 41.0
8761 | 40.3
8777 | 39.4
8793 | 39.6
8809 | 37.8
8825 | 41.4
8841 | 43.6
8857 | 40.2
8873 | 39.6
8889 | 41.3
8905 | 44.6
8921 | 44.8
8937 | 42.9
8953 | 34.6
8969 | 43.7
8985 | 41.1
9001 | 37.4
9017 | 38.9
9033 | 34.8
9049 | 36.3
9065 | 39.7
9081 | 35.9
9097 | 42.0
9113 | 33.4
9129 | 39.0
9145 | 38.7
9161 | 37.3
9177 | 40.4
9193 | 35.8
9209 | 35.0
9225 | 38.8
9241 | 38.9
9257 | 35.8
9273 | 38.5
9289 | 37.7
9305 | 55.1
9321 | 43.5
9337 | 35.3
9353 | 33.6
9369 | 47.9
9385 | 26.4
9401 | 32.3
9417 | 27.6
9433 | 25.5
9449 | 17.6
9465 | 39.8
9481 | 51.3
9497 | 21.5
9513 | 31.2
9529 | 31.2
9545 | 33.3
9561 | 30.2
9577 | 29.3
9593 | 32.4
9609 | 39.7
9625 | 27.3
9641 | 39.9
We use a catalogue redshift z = 0.18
